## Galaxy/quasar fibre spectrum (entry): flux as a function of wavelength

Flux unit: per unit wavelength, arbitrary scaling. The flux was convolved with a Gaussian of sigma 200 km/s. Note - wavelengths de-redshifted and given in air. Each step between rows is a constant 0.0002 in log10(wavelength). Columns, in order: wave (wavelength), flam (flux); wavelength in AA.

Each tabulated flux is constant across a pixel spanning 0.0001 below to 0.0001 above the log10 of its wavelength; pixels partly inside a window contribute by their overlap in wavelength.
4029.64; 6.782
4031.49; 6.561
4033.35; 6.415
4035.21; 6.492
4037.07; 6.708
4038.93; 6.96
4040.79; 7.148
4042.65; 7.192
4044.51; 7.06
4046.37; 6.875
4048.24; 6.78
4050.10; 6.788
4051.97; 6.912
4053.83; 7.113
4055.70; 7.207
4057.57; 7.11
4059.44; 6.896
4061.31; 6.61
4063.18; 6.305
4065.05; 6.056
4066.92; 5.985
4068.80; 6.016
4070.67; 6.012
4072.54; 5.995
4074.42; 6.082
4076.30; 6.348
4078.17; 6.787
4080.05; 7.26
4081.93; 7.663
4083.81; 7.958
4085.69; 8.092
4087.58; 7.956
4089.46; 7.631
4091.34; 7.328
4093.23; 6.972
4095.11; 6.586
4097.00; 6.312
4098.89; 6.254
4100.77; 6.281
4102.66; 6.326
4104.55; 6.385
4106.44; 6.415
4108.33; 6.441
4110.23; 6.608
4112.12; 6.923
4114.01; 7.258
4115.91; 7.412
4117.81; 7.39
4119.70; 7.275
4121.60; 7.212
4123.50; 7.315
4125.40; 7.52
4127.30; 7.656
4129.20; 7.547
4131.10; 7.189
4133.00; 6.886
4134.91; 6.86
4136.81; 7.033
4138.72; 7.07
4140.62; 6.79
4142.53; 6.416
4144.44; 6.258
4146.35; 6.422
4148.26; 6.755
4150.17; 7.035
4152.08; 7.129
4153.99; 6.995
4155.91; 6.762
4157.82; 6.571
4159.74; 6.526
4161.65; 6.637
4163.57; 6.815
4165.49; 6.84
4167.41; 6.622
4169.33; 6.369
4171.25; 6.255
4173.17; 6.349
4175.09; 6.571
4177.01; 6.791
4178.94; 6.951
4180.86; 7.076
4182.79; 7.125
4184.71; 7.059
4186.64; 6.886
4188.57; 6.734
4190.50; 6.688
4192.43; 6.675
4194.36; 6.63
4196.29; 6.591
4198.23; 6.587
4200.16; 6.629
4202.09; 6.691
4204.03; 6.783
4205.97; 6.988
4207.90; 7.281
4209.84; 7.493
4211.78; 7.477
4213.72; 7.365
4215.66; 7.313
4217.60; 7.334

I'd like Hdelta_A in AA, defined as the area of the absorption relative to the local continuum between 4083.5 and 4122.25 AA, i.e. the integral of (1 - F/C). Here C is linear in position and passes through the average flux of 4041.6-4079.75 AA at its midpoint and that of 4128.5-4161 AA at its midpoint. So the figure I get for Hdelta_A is -1.5 AA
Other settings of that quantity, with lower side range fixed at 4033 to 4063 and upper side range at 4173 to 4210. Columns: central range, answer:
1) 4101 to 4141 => -0.9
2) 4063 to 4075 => 1.4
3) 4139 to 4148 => 0.4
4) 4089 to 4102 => 0.3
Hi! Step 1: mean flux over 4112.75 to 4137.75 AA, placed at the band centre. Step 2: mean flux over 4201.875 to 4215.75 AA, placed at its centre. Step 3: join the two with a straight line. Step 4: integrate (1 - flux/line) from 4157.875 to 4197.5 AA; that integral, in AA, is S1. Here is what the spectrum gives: 2.8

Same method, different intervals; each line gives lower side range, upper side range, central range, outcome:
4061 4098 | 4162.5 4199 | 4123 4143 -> -1.1 AA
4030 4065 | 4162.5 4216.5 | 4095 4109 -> 1.0 AA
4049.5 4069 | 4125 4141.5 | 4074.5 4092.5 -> -1.5 AA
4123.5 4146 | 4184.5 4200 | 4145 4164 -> 0.4 AA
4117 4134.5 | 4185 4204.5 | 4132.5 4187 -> 2.0 AA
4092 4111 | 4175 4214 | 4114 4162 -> -2.6 AA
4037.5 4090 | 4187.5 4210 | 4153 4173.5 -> 0.6 AA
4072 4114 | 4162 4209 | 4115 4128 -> -1.1 AA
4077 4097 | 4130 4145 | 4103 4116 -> 0.7 AA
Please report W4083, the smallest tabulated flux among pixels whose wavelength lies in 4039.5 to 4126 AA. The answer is 5.985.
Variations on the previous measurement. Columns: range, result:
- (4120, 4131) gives 7.212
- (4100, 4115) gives 6.281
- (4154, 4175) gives 6.255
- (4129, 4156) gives 6.258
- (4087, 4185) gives 6.254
